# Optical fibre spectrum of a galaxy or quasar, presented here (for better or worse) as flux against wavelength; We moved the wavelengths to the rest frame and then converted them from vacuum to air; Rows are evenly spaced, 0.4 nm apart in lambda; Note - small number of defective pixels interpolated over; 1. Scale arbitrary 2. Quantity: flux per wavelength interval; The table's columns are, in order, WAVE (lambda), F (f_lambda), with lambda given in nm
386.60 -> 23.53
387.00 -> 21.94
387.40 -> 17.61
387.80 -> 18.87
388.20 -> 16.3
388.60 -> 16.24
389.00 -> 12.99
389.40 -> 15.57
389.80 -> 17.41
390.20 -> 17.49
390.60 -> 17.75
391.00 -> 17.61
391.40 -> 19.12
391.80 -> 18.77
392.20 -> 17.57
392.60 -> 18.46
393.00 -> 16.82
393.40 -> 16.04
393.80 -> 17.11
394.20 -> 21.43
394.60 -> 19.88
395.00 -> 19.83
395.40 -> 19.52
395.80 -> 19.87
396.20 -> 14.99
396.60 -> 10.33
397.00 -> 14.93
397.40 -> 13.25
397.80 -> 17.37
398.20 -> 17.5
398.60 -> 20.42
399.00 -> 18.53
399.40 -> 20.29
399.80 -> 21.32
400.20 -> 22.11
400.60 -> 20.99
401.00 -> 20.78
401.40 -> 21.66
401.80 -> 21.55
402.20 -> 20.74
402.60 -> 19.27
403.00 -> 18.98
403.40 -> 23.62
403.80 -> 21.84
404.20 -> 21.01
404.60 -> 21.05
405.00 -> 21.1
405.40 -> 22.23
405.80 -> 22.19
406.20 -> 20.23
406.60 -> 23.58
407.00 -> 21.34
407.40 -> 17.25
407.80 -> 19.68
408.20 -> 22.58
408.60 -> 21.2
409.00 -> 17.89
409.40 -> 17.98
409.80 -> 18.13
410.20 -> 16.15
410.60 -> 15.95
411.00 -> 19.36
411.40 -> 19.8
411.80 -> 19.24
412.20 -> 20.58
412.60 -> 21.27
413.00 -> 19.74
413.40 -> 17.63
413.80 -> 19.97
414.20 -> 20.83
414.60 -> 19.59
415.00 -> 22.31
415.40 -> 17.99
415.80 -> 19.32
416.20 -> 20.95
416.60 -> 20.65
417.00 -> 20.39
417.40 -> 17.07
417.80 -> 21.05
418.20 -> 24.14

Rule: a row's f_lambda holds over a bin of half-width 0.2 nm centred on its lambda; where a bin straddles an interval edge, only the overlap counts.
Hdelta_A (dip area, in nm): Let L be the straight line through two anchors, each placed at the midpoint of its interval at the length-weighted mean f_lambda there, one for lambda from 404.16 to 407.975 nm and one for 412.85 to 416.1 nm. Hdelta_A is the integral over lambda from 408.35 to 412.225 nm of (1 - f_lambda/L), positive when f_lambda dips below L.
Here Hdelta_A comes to 0.333 nm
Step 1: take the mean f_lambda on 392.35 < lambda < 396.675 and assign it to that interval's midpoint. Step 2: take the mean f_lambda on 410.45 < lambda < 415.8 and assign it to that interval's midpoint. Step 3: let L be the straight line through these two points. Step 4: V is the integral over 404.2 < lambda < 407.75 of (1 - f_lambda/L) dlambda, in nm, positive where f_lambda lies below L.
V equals -0.40 nm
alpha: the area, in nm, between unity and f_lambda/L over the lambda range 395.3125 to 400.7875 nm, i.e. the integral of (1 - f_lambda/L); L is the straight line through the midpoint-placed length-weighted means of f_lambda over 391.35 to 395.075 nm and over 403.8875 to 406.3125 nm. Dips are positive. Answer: 0.485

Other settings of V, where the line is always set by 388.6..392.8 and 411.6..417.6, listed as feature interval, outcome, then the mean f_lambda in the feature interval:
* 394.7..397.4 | 0.20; 16.5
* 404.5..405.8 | -0.19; 21.6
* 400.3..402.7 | -0.33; 20.9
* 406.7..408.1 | -0.07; 19.9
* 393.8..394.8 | -0.13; 19.9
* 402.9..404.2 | -0.21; 21.6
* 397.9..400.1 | -0.18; 19.6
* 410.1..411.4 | 0.12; 17.6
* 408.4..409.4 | 0.00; 19.2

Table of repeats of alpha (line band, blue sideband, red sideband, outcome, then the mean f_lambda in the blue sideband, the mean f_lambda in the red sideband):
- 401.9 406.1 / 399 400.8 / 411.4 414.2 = -0.13 nm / 20.9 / 19.8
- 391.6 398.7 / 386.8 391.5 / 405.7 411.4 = 0.24 nm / 17.4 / 19.5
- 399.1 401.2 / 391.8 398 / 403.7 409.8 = -0.25 nm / 17.2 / 20.6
